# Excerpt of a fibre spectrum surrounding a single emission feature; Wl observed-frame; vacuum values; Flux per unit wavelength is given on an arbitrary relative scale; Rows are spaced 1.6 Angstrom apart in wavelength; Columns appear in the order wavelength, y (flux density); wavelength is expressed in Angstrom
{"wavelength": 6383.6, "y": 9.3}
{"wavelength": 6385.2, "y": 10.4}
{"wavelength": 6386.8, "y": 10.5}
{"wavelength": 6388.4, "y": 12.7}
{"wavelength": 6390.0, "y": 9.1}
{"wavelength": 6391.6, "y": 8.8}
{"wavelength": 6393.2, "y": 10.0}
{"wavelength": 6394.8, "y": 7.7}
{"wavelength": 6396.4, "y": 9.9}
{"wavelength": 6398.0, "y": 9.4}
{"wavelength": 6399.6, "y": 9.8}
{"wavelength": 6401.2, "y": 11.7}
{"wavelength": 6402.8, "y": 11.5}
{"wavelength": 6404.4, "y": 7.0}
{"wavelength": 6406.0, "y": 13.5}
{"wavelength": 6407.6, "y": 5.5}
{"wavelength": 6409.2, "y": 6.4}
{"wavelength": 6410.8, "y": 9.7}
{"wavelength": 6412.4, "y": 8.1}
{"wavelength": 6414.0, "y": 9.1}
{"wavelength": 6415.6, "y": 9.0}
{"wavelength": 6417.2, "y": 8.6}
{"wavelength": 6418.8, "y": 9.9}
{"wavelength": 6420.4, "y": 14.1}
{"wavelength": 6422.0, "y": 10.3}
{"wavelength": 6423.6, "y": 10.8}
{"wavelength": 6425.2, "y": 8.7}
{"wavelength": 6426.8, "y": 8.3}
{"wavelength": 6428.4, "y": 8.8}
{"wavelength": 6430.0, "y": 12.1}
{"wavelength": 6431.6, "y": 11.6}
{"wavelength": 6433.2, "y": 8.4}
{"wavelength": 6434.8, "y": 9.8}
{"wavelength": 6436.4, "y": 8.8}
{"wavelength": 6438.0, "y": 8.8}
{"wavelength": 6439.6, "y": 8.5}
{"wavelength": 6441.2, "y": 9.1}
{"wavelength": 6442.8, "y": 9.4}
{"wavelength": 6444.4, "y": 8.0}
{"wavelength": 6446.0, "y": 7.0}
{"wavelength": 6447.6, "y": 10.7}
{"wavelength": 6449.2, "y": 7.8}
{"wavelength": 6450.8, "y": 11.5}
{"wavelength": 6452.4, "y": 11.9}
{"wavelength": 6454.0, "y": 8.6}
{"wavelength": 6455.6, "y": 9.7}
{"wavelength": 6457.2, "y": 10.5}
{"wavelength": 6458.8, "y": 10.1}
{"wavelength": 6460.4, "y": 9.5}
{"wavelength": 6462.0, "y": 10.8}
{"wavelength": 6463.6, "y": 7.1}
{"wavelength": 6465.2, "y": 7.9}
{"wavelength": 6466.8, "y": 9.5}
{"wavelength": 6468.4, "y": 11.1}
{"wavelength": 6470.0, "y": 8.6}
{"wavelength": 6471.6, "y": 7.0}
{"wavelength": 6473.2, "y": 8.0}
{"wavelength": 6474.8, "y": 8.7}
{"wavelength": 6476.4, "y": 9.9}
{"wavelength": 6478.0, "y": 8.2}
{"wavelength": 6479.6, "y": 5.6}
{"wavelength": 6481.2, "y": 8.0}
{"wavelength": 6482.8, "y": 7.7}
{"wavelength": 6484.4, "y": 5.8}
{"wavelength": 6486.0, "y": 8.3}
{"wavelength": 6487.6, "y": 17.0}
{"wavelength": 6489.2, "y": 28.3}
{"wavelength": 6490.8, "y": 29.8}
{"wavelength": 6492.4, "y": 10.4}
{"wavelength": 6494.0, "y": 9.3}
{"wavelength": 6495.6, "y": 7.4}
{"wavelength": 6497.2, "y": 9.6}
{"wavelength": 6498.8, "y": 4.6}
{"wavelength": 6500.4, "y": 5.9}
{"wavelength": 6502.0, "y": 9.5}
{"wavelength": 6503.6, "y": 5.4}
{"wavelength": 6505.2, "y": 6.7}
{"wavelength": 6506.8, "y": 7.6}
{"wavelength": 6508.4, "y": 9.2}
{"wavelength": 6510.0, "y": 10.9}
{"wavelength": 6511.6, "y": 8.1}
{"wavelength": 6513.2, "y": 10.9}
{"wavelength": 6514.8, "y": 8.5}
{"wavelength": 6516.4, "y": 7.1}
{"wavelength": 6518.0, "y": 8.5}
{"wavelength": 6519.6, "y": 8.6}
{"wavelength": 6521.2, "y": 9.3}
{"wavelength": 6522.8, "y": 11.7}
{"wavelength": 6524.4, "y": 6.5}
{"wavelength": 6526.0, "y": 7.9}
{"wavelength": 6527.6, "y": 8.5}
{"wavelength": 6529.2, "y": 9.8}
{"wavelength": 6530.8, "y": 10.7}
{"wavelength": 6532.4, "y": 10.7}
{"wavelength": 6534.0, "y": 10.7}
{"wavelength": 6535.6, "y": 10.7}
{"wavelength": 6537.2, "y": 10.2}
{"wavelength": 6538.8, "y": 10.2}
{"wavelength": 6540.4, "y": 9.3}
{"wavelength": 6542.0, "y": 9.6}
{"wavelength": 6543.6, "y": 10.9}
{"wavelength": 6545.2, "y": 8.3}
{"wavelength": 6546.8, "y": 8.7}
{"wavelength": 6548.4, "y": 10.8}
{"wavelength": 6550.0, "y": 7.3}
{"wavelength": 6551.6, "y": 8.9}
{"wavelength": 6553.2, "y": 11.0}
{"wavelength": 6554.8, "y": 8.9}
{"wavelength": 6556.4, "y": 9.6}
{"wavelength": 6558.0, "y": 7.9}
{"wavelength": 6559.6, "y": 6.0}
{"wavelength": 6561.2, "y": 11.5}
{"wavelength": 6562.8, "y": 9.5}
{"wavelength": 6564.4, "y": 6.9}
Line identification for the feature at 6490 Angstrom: H-beta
